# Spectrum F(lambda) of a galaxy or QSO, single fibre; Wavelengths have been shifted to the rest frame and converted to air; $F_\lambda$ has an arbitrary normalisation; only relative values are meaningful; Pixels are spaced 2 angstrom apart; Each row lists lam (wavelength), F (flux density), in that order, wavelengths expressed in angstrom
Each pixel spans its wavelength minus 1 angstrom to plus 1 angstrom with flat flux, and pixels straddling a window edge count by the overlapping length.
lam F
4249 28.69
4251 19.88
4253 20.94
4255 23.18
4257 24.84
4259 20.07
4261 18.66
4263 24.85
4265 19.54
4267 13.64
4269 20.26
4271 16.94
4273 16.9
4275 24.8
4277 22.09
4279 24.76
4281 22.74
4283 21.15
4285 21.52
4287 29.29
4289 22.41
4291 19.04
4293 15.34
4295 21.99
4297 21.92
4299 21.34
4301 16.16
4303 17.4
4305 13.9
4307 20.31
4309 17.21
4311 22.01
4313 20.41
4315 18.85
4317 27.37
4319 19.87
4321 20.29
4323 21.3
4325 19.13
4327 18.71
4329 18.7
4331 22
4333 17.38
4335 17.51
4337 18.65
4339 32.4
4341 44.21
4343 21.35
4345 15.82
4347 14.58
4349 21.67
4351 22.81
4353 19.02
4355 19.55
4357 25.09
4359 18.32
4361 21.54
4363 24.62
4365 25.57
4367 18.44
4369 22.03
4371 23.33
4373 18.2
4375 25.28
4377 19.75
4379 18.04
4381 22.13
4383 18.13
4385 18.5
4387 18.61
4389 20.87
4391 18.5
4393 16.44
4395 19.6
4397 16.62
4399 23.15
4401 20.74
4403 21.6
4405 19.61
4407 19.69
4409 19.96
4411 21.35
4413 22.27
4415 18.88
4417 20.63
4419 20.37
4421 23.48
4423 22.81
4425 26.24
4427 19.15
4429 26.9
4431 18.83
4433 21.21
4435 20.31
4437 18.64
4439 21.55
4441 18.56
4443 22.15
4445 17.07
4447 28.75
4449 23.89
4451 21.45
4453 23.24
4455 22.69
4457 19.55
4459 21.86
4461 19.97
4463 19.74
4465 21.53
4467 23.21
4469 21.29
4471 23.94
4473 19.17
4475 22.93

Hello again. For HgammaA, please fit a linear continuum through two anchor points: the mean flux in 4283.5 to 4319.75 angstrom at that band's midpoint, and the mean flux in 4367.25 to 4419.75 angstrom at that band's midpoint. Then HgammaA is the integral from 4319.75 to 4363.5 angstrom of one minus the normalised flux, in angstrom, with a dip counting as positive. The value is -2.7 angstrom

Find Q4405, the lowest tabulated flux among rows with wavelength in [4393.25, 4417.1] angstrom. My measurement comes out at 16.62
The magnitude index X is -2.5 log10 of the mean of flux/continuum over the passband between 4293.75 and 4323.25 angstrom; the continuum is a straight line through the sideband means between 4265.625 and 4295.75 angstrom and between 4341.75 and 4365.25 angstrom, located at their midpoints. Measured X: 0.049 mag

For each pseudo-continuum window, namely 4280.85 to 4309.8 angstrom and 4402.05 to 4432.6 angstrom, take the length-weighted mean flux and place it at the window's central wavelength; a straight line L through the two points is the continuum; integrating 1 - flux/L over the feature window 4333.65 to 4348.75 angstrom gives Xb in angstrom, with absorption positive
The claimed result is -2.0 angstrom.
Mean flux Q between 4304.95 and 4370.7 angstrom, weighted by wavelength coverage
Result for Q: 21.4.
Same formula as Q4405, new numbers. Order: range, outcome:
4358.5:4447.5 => 16.44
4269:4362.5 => 13.9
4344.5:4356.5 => 14.58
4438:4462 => 17.07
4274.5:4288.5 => 21.15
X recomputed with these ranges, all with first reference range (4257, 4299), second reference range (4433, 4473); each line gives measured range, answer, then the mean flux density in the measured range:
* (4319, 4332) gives 0.06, 20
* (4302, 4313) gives 0.15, 18.4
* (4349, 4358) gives -0.02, 21.6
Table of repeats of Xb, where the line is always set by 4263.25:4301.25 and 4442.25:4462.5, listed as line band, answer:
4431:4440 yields 0.7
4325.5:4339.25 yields 0.7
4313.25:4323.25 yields -0.2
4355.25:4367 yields -0.6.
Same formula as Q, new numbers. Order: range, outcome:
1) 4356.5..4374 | 21.8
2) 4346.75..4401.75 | 20.5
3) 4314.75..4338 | 20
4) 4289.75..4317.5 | 19.4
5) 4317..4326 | 21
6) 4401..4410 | 20.3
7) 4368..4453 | 20.9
